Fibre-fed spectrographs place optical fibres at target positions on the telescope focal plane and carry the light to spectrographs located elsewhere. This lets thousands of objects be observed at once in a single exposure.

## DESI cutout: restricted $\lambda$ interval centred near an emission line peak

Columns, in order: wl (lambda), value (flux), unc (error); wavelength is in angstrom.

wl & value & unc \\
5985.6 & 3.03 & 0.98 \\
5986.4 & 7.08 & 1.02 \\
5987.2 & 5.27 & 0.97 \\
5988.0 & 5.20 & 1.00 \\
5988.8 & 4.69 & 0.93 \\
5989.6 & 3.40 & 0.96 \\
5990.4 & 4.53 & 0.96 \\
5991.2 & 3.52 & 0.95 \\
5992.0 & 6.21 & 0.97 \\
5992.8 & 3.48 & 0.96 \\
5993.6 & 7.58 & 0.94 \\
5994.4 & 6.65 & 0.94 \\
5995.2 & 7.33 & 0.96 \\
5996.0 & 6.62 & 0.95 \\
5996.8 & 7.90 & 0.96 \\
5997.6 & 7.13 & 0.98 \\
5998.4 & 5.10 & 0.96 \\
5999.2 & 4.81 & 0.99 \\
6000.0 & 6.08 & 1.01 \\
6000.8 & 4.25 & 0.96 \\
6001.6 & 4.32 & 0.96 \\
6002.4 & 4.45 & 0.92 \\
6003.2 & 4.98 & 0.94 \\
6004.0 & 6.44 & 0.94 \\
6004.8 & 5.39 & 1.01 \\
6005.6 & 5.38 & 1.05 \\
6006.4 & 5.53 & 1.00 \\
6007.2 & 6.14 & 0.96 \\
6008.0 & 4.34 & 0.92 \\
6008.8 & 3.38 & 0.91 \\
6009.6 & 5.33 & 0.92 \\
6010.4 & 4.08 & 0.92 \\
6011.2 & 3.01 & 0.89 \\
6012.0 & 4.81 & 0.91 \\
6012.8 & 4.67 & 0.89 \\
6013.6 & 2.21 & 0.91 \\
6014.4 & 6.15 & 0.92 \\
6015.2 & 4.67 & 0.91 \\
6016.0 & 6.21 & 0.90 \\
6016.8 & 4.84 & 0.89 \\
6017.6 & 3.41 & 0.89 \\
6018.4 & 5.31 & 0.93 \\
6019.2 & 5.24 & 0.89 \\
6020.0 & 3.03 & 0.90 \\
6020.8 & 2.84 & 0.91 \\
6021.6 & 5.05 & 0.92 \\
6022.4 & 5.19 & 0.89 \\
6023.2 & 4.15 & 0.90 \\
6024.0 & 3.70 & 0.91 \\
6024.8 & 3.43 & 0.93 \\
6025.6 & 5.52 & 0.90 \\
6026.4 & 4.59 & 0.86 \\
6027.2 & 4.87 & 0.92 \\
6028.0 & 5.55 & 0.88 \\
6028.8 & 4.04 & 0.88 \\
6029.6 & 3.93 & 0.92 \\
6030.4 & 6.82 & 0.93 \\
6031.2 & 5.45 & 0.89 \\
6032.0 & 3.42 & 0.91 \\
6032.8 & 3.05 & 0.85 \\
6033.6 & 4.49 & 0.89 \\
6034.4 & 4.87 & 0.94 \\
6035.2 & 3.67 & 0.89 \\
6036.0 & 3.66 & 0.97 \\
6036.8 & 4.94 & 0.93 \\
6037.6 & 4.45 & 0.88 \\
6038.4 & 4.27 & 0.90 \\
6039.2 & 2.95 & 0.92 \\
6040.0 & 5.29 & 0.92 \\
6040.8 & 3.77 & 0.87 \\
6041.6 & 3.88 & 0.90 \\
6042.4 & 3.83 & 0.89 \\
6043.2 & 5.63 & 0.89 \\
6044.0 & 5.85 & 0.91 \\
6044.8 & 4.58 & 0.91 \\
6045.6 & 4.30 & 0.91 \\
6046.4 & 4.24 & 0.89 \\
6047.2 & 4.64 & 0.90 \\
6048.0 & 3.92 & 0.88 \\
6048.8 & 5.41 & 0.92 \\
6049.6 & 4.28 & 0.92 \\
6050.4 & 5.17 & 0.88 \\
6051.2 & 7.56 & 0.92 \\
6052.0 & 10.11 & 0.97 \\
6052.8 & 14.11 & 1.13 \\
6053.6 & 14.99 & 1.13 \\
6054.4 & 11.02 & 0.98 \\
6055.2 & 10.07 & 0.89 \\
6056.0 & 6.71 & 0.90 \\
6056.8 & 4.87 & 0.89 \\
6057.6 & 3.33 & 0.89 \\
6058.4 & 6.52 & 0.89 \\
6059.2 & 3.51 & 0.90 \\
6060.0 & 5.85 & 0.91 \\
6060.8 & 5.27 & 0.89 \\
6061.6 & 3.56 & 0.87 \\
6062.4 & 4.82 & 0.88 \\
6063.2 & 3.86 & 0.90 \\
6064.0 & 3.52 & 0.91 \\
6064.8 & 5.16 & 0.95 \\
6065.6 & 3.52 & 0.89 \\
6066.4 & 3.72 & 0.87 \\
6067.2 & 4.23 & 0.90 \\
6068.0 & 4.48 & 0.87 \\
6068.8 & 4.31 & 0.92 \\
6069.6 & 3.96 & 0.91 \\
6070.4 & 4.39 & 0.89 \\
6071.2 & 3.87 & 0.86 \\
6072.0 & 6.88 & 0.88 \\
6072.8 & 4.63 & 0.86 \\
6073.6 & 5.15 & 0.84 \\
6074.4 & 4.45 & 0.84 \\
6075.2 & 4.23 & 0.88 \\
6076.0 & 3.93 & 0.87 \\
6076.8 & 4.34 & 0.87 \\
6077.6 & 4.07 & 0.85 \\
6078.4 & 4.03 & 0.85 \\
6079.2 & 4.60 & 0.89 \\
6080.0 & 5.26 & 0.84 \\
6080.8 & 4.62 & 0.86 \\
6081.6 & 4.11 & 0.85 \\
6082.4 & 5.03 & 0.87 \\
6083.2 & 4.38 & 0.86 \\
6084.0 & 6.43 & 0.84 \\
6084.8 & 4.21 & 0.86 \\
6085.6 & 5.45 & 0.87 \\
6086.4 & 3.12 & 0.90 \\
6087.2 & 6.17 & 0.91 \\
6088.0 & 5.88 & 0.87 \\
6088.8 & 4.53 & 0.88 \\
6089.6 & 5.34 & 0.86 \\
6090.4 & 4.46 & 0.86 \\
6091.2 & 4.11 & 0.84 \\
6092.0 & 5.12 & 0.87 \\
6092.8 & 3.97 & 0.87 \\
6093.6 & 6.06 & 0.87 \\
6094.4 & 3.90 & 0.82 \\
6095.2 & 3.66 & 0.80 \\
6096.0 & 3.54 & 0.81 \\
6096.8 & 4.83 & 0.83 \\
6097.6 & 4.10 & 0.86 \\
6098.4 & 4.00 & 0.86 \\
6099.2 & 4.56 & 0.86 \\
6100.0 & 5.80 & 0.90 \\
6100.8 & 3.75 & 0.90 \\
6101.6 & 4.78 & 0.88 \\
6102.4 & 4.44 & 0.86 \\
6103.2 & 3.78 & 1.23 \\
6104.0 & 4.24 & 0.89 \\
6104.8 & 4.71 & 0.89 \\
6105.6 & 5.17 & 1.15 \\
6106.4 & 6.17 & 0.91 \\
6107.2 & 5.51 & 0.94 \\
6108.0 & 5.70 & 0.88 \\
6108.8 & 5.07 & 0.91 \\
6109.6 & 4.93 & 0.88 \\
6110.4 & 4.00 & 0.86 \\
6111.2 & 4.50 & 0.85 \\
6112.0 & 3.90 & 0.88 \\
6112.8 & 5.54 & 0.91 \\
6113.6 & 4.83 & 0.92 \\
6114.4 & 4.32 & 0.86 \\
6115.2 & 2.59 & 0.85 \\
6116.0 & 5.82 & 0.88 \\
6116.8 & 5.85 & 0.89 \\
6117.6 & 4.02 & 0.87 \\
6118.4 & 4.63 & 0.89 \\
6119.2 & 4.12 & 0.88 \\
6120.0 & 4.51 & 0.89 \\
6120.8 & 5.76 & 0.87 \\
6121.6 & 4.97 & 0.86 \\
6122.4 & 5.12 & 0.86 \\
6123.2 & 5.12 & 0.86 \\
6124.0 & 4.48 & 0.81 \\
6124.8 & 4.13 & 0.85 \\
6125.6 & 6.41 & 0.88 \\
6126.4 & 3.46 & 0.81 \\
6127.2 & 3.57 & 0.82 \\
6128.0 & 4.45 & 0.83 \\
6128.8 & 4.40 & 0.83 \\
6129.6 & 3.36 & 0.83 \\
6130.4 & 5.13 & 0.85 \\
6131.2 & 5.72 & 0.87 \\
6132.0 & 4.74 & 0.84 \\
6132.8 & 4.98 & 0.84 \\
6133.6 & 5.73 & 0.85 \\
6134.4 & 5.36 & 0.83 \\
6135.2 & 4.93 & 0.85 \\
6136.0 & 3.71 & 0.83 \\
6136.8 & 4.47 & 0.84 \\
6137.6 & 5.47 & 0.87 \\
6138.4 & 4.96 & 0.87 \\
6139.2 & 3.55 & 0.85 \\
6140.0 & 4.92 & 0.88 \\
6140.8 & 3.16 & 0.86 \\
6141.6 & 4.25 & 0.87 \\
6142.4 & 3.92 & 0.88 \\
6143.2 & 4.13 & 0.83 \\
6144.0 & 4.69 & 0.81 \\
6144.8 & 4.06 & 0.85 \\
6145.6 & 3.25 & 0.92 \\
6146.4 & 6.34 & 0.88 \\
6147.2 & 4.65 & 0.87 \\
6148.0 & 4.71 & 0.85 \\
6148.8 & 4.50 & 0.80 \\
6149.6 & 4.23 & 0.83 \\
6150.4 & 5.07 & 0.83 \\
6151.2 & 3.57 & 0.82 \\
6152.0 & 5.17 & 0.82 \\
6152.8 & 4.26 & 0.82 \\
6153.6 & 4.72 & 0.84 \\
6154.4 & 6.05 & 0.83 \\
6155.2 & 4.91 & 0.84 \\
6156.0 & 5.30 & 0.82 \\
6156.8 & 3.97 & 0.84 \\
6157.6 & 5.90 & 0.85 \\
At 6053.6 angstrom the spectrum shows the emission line [O III]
